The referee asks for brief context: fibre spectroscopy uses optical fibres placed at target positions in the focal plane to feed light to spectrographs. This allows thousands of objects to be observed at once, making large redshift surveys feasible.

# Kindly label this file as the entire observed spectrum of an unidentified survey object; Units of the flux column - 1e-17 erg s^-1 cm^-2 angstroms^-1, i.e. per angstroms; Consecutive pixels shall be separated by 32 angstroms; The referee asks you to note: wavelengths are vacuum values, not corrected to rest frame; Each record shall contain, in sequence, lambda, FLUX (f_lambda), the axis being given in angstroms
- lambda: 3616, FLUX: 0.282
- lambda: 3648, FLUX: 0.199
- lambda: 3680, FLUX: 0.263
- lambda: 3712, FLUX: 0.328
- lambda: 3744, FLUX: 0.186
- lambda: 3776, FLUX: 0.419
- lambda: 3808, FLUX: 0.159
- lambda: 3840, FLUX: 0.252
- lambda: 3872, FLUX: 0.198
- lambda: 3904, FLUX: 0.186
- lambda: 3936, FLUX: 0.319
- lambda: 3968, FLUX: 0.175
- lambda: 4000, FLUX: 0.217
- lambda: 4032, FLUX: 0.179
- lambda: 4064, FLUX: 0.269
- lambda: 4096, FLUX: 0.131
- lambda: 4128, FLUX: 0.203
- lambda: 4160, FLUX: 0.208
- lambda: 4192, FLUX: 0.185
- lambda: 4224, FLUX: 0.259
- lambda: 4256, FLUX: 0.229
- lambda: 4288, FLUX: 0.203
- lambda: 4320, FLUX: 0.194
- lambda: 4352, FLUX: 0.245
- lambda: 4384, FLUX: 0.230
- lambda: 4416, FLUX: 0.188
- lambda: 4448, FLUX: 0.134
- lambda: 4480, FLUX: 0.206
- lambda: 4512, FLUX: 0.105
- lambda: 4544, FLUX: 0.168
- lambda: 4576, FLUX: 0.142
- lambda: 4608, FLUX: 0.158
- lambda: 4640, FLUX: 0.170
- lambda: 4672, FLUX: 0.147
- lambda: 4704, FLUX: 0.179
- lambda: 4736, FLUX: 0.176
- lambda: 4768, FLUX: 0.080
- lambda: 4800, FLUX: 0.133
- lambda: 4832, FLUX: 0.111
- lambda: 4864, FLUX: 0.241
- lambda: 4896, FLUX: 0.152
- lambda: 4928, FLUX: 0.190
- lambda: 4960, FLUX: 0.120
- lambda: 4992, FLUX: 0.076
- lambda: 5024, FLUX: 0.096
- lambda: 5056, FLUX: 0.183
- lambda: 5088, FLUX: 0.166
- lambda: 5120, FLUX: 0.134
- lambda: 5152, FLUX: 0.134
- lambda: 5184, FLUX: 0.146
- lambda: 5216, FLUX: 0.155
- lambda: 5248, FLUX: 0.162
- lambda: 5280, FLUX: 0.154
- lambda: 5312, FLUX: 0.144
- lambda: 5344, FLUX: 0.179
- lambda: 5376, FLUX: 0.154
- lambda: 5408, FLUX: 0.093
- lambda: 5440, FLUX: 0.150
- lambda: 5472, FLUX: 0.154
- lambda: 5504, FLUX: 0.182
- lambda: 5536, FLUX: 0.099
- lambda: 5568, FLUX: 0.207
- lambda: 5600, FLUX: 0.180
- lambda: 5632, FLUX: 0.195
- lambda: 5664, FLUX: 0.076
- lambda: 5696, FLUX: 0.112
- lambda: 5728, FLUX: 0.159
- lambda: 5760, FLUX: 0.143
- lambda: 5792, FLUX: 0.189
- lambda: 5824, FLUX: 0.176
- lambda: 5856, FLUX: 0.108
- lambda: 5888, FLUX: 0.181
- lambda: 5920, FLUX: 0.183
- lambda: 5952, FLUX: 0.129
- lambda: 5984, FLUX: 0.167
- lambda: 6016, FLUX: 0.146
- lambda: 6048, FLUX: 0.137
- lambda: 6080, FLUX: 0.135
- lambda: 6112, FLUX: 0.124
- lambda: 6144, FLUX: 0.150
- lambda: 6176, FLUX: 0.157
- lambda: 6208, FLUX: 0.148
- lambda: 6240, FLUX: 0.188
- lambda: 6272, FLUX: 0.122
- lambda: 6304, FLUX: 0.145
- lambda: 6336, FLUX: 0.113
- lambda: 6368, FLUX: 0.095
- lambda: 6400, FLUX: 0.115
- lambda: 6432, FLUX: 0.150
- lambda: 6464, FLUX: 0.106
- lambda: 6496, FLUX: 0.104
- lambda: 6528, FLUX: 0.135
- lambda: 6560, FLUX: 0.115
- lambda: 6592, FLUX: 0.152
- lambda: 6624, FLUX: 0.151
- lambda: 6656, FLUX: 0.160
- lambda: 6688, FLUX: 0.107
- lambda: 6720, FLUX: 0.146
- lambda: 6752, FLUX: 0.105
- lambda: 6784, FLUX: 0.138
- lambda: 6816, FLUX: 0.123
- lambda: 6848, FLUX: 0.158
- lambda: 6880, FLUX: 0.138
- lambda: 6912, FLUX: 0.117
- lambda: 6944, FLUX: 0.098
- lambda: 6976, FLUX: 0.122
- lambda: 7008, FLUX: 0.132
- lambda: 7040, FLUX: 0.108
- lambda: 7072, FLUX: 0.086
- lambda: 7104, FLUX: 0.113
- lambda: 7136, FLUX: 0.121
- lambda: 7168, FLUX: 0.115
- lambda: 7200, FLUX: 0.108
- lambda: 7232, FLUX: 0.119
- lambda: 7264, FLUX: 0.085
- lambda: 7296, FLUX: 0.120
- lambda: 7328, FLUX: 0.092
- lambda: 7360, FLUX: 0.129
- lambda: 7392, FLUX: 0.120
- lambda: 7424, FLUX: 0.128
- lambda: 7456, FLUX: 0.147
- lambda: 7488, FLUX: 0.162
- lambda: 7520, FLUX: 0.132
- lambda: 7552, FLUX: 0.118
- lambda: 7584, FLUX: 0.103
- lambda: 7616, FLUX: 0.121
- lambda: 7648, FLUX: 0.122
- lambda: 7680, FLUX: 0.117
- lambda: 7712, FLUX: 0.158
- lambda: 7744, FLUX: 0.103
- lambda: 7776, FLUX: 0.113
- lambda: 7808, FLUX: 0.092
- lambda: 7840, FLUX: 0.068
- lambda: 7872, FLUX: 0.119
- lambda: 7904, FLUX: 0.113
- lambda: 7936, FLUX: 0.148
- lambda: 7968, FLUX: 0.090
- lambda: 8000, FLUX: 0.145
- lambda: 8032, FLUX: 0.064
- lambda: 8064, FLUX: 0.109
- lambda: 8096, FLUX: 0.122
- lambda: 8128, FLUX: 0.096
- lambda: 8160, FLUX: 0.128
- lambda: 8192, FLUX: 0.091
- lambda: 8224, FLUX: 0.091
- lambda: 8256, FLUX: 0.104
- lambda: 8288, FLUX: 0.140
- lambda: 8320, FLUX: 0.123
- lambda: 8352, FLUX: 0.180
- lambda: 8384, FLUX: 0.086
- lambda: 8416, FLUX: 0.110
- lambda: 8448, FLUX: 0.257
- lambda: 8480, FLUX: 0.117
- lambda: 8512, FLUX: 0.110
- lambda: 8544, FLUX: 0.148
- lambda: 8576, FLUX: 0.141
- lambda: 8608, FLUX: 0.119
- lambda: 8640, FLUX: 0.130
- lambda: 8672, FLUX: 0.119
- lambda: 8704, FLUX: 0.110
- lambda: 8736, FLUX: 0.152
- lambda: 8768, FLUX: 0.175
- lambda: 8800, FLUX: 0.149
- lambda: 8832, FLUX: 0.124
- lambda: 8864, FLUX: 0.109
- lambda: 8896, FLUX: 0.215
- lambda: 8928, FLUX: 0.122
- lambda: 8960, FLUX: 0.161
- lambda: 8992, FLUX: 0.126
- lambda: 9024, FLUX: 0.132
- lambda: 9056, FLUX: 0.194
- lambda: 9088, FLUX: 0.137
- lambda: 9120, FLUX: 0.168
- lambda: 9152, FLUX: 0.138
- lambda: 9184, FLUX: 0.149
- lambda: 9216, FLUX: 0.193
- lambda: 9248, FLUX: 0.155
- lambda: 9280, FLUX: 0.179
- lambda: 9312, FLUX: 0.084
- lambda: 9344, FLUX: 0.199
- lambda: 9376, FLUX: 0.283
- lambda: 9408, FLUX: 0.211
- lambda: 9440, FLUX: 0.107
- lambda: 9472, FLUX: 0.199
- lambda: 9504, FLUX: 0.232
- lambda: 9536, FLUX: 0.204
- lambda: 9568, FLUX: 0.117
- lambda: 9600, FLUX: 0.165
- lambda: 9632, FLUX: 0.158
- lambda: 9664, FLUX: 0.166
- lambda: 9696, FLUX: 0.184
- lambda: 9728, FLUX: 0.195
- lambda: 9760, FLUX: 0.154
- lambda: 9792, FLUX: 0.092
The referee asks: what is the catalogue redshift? 1.269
